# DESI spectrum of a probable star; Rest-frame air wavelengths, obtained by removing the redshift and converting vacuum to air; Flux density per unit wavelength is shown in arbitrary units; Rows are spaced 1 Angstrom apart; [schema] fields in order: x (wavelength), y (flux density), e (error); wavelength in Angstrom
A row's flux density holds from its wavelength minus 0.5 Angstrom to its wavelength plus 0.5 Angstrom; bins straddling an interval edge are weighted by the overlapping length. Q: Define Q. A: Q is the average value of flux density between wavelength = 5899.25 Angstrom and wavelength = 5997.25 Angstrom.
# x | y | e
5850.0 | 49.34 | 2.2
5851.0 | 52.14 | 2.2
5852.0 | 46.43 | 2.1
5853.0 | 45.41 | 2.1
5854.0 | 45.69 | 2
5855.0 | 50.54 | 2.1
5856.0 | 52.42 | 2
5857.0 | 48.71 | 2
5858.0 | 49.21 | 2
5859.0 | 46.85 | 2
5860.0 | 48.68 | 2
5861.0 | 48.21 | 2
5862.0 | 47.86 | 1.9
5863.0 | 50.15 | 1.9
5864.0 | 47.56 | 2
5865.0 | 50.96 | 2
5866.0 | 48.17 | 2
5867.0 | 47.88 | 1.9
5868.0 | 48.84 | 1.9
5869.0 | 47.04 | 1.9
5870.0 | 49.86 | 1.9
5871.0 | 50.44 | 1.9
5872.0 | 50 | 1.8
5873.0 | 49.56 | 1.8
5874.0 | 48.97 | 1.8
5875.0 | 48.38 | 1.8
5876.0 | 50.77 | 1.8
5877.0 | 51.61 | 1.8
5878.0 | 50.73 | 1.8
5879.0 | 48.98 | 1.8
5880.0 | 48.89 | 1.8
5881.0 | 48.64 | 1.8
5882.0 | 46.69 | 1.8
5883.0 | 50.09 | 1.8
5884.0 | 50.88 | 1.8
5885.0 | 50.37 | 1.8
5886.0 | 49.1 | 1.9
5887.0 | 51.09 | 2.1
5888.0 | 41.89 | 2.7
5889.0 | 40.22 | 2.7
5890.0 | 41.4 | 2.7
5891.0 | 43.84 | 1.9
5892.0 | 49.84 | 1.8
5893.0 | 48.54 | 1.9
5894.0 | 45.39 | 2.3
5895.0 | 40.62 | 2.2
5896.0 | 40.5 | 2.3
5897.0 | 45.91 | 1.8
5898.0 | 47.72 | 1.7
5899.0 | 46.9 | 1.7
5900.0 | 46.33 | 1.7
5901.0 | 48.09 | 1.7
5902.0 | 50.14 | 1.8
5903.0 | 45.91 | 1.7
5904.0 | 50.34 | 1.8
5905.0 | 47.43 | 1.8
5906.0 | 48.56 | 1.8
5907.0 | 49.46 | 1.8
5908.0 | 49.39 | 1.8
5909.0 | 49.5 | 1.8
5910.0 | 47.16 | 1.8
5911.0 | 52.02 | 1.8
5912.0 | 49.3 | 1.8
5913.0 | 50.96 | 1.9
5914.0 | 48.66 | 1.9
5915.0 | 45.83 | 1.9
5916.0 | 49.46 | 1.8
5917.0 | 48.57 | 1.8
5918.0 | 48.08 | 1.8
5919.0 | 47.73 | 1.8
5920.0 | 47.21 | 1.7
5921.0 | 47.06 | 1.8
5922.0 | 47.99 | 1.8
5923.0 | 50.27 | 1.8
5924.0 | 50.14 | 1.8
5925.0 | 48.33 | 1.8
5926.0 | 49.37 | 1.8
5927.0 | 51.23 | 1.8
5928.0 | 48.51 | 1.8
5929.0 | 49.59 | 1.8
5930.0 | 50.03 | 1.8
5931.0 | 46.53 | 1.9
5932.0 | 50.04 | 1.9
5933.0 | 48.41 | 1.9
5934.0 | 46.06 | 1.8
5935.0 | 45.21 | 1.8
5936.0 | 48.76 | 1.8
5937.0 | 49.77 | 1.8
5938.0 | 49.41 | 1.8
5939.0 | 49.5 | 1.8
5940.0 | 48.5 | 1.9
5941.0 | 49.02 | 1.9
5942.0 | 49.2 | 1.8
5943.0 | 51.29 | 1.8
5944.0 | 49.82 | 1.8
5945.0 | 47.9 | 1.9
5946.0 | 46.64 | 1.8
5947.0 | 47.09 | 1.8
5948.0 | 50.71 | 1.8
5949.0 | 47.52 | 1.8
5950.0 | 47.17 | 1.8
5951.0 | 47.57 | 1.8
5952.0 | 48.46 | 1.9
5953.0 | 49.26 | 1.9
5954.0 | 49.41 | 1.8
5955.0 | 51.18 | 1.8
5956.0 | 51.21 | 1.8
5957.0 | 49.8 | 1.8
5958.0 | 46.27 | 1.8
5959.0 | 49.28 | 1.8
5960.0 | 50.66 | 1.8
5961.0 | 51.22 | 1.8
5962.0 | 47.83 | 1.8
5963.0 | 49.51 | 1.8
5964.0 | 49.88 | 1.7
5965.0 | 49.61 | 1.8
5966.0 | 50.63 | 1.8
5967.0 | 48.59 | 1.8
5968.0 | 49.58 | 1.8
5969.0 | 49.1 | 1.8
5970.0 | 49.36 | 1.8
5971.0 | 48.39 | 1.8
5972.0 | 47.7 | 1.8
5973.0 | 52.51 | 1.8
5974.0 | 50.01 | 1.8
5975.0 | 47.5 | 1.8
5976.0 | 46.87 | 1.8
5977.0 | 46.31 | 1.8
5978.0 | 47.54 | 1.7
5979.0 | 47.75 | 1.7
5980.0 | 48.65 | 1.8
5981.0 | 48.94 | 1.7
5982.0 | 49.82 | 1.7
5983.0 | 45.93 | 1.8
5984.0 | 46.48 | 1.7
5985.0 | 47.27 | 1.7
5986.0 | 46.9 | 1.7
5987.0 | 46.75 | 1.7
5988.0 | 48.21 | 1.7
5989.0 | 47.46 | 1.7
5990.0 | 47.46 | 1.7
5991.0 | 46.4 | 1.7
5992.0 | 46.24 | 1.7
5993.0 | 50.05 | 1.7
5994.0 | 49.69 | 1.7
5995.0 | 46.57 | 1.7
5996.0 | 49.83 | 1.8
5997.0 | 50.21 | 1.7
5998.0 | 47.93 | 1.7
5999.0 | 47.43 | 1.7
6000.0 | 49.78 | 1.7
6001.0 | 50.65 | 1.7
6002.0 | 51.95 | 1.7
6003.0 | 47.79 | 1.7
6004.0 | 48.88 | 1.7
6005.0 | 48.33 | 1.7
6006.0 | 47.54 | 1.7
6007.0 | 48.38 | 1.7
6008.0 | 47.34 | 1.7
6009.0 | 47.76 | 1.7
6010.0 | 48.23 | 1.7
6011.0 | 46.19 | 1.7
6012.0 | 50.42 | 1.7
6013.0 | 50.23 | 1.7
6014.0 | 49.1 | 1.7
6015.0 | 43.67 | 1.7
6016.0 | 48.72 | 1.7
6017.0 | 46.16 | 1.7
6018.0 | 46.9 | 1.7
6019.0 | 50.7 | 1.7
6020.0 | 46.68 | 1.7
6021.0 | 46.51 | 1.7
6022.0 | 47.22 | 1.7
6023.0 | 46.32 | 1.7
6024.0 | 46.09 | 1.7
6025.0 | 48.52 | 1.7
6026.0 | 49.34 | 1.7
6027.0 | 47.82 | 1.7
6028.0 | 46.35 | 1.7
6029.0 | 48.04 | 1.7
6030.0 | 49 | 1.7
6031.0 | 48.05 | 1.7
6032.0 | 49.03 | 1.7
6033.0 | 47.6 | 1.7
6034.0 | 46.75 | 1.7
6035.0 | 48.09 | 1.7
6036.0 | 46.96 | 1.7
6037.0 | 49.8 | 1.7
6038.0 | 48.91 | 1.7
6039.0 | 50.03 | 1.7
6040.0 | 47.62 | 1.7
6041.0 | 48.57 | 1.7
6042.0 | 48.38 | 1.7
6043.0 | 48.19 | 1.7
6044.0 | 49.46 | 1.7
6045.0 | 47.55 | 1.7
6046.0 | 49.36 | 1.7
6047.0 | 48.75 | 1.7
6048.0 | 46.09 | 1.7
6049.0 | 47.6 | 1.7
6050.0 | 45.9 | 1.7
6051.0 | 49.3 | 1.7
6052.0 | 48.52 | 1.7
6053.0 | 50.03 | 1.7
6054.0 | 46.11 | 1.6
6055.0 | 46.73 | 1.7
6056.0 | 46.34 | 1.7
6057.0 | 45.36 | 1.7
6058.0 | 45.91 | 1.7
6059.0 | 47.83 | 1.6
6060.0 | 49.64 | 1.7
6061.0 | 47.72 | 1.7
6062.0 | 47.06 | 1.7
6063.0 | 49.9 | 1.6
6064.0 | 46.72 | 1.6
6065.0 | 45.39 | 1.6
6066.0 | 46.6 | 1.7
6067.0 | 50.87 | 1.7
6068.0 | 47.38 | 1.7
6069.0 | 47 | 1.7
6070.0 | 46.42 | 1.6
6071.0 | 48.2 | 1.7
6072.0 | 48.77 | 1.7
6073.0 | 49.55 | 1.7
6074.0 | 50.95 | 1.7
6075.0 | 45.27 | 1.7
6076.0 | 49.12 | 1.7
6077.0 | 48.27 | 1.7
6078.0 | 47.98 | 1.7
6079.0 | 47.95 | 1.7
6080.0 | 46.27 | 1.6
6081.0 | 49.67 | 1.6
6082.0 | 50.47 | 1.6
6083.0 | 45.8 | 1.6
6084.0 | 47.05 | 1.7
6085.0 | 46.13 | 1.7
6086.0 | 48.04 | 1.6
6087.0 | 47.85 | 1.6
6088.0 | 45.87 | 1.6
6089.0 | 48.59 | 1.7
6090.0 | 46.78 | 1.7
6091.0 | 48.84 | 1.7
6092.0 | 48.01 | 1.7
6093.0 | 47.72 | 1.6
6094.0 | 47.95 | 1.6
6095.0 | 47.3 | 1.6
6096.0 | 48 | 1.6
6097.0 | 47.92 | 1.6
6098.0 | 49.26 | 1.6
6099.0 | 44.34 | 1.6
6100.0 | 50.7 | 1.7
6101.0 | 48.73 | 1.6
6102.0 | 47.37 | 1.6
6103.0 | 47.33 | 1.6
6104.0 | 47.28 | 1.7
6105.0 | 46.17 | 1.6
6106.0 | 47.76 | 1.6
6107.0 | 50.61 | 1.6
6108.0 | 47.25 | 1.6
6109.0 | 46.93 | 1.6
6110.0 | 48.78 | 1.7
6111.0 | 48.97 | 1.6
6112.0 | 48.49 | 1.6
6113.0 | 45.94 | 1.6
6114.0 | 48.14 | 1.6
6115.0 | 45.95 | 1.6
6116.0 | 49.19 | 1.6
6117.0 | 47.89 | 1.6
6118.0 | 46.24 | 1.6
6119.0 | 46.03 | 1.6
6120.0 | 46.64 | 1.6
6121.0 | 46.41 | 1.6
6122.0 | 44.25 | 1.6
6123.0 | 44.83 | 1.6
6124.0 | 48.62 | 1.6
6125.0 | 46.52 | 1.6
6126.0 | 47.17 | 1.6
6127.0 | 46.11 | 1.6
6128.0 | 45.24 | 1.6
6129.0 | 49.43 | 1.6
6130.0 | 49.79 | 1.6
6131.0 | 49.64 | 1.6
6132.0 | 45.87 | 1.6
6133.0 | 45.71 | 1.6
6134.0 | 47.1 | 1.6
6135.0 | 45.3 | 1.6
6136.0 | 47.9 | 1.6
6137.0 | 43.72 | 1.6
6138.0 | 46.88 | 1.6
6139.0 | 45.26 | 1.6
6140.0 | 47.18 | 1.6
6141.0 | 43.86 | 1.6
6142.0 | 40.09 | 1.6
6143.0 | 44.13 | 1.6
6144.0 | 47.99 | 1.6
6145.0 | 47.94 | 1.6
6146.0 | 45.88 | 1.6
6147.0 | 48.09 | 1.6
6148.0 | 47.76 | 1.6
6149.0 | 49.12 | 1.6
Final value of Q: 48.6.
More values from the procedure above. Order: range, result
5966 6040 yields 48.2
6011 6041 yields 47.9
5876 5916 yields 47.7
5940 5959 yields 48.9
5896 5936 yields 48.4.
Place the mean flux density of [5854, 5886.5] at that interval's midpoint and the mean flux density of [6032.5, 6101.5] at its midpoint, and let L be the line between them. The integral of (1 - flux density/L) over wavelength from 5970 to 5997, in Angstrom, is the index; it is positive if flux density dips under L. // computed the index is 0.23 Angstrom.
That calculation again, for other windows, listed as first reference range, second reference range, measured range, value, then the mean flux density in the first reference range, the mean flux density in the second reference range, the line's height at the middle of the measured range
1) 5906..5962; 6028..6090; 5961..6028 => 0.2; 48.9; 47.9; 48.4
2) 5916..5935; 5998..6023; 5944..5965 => -0.2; 48.6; 48.1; 48.4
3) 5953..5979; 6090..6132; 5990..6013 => 0.1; 49.2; 47.5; 48.8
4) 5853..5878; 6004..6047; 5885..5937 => 1.1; 49.1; 48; 48.8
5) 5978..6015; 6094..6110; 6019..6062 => 0.2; 48.2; 47.8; 48.1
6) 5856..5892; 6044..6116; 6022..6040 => 0.0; 48.4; 47.8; 47.9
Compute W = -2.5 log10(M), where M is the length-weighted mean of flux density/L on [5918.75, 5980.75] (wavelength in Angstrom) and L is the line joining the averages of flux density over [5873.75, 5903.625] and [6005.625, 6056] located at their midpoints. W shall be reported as -0.03 mag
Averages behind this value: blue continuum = 47.3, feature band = 48.8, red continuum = 47.9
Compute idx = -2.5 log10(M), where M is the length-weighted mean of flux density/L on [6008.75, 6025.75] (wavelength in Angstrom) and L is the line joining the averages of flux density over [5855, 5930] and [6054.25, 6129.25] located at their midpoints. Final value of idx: 0.00 mag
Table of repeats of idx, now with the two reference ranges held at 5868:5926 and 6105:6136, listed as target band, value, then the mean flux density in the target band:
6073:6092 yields -0.012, 47.9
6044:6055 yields -0.010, 47.9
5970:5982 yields -0.016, 48.5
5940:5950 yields -0.018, 48.7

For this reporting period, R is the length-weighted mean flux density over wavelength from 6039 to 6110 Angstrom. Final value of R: 47.8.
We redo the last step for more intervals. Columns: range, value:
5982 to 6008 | 48.2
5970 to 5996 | 48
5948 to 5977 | 49.1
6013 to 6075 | 47.8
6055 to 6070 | 47.4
